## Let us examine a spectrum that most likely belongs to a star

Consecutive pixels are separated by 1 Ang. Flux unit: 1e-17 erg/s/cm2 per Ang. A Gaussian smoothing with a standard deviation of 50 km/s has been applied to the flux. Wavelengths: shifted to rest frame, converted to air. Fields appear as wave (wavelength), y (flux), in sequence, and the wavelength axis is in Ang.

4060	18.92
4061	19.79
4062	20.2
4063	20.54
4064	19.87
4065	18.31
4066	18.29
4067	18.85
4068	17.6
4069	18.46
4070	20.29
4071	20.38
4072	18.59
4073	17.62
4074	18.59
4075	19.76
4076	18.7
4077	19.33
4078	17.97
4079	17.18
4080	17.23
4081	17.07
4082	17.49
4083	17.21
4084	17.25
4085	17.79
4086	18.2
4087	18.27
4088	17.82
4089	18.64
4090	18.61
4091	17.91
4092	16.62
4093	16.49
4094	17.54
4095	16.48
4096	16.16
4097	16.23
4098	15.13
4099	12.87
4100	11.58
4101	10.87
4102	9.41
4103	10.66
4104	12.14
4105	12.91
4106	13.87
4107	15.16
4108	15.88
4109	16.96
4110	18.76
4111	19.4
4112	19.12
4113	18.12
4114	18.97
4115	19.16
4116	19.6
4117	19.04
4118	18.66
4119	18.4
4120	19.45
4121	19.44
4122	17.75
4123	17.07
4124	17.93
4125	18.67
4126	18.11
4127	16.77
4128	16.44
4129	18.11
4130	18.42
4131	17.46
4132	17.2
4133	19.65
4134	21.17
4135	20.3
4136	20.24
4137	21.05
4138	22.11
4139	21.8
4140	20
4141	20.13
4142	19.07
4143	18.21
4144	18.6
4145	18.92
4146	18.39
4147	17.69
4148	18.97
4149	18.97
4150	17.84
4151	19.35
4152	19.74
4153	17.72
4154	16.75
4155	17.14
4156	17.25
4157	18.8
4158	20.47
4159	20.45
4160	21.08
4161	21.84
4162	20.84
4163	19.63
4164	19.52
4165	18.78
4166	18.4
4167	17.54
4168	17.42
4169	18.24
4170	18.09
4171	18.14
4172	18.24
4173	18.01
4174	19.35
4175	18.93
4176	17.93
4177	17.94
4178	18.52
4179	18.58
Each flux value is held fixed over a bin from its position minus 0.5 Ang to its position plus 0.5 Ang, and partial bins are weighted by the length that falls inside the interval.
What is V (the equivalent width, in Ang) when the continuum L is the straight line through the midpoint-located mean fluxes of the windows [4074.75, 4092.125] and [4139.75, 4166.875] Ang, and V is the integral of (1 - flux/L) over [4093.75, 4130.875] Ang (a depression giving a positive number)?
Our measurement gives 3.81 Ang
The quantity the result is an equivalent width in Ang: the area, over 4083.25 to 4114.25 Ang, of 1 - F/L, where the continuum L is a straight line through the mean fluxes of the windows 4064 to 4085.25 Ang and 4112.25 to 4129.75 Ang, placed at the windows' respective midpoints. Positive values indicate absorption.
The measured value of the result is 3.99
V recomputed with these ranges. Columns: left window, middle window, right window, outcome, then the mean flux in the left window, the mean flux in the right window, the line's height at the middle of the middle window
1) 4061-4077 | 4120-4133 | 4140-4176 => 0.7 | 19.1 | 18.8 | 18.9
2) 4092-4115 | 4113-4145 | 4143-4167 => -3.5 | 15.3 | 19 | 17.1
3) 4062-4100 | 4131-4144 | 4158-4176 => -0.9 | 17.8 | 19.1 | 18.7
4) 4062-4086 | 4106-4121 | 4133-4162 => 0.6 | 18.5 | 19.5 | 19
